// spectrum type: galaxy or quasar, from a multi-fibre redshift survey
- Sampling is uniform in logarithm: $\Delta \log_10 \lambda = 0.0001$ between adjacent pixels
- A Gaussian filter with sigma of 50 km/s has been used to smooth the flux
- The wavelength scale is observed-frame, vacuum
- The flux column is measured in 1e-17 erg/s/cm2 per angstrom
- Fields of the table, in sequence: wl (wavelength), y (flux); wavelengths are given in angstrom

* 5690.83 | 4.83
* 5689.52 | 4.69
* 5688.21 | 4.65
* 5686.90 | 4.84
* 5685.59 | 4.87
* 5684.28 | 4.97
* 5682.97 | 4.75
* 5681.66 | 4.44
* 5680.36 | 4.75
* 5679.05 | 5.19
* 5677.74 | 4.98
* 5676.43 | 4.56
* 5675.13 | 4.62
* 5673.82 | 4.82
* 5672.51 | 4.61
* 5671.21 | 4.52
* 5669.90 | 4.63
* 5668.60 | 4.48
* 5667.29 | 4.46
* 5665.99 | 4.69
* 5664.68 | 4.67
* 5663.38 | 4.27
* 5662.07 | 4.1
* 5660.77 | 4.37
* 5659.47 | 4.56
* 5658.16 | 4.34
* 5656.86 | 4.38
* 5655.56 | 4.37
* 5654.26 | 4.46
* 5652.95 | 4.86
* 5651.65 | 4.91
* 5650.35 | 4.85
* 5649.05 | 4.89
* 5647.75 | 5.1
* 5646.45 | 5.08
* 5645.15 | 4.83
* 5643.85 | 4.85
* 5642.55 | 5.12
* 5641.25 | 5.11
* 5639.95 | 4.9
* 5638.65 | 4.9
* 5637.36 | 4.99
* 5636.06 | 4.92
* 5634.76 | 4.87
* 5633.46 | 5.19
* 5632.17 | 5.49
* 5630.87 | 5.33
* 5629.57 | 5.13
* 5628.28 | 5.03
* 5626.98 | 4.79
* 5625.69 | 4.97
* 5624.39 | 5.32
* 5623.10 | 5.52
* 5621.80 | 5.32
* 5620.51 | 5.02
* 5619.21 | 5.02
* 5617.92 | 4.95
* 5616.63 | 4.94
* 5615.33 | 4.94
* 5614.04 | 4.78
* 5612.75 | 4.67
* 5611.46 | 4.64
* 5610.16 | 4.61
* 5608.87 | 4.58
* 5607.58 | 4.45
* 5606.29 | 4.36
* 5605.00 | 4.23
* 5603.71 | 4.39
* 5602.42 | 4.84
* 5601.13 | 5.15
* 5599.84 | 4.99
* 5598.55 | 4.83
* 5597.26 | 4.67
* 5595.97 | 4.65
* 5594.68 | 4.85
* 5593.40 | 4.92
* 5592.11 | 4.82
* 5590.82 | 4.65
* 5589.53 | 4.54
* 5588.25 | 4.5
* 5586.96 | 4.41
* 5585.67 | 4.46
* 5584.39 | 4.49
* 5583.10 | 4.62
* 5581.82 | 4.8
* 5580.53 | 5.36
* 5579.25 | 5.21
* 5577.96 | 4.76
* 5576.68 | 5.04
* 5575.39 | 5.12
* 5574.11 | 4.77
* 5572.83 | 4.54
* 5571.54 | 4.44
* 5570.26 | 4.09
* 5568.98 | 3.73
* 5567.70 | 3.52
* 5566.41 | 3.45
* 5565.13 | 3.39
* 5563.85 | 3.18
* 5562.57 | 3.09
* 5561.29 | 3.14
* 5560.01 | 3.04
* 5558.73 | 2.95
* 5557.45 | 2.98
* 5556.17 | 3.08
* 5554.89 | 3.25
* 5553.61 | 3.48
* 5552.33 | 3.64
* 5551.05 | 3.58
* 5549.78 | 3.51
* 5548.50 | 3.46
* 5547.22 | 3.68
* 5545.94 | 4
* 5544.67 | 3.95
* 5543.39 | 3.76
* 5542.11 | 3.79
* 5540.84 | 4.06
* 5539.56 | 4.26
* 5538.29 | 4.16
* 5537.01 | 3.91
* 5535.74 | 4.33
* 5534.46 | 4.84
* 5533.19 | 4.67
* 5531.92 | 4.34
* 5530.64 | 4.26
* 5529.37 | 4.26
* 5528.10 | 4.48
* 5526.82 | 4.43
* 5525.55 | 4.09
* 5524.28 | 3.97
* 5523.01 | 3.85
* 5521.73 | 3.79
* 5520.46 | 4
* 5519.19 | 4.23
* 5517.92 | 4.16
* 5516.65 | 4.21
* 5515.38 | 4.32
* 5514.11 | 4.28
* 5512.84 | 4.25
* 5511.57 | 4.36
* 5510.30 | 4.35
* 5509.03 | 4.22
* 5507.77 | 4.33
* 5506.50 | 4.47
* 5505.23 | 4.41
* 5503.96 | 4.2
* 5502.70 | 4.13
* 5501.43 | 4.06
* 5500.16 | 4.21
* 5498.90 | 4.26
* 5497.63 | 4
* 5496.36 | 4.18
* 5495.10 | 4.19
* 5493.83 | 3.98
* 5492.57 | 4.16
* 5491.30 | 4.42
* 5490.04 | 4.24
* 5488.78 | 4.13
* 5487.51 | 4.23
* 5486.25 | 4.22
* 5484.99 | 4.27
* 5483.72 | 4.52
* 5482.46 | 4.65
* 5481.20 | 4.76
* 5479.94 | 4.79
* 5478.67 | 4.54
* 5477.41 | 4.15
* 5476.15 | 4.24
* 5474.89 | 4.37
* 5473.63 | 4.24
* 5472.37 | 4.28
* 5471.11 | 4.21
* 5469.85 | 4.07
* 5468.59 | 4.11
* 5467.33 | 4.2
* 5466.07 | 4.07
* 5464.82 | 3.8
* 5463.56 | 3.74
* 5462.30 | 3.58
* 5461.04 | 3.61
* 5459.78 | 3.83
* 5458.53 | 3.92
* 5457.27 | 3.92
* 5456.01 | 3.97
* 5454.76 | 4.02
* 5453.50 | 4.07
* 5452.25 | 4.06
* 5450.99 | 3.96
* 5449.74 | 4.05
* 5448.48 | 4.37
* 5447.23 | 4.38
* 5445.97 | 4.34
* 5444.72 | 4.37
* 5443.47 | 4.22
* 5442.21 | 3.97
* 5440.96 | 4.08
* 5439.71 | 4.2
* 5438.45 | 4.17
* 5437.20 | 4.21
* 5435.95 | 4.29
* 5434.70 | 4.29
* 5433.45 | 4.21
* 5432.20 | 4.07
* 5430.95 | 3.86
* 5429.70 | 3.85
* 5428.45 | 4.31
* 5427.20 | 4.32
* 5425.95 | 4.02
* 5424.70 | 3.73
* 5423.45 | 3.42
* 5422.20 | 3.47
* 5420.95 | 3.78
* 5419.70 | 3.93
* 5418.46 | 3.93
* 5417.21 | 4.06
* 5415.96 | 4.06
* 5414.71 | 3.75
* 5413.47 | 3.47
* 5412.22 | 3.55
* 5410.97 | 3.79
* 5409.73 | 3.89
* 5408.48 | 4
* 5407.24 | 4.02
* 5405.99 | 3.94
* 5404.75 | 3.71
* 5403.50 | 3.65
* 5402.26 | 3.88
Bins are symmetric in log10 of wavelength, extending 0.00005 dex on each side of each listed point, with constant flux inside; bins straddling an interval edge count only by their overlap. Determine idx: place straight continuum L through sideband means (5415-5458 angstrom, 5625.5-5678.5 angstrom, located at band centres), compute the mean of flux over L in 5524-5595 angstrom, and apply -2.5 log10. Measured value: 0.09 mag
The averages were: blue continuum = 4.05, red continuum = 4.78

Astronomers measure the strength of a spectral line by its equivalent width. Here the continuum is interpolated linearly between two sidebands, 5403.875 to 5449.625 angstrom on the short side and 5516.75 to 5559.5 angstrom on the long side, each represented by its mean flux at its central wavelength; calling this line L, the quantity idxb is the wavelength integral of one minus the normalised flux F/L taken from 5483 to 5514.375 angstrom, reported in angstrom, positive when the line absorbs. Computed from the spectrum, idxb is -2.4 angstrom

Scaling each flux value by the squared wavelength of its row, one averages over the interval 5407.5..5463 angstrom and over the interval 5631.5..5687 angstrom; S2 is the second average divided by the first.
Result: 1.29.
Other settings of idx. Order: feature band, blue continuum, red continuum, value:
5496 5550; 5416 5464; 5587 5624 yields 0.06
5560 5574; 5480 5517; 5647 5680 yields 0.20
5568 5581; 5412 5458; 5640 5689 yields -0.05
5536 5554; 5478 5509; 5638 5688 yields 0.16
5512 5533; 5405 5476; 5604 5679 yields 0.03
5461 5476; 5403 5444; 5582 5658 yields 0.03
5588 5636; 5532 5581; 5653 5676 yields -0.15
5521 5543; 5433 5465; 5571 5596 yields 0.07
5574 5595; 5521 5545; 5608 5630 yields -0.03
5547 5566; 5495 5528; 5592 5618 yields 0.33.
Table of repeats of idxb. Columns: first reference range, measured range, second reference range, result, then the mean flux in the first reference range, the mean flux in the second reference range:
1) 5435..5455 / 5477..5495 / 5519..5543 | -0.8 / 4.18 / 4.19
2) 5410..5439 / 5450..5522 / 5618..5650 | 1.5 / 3.94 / 5.07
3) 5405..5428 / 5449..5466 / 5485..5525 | 0.5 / 3.84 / 4.19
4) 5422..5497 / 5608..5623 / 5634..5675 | -0.9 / 4.14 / 4.71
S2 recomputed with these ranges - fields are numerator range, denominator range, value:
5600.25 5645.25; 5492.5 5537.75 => 1.21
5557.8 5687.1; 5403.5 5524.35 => 1.20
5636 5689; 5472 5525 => 1.18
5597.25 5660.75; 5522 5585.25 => 1.24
